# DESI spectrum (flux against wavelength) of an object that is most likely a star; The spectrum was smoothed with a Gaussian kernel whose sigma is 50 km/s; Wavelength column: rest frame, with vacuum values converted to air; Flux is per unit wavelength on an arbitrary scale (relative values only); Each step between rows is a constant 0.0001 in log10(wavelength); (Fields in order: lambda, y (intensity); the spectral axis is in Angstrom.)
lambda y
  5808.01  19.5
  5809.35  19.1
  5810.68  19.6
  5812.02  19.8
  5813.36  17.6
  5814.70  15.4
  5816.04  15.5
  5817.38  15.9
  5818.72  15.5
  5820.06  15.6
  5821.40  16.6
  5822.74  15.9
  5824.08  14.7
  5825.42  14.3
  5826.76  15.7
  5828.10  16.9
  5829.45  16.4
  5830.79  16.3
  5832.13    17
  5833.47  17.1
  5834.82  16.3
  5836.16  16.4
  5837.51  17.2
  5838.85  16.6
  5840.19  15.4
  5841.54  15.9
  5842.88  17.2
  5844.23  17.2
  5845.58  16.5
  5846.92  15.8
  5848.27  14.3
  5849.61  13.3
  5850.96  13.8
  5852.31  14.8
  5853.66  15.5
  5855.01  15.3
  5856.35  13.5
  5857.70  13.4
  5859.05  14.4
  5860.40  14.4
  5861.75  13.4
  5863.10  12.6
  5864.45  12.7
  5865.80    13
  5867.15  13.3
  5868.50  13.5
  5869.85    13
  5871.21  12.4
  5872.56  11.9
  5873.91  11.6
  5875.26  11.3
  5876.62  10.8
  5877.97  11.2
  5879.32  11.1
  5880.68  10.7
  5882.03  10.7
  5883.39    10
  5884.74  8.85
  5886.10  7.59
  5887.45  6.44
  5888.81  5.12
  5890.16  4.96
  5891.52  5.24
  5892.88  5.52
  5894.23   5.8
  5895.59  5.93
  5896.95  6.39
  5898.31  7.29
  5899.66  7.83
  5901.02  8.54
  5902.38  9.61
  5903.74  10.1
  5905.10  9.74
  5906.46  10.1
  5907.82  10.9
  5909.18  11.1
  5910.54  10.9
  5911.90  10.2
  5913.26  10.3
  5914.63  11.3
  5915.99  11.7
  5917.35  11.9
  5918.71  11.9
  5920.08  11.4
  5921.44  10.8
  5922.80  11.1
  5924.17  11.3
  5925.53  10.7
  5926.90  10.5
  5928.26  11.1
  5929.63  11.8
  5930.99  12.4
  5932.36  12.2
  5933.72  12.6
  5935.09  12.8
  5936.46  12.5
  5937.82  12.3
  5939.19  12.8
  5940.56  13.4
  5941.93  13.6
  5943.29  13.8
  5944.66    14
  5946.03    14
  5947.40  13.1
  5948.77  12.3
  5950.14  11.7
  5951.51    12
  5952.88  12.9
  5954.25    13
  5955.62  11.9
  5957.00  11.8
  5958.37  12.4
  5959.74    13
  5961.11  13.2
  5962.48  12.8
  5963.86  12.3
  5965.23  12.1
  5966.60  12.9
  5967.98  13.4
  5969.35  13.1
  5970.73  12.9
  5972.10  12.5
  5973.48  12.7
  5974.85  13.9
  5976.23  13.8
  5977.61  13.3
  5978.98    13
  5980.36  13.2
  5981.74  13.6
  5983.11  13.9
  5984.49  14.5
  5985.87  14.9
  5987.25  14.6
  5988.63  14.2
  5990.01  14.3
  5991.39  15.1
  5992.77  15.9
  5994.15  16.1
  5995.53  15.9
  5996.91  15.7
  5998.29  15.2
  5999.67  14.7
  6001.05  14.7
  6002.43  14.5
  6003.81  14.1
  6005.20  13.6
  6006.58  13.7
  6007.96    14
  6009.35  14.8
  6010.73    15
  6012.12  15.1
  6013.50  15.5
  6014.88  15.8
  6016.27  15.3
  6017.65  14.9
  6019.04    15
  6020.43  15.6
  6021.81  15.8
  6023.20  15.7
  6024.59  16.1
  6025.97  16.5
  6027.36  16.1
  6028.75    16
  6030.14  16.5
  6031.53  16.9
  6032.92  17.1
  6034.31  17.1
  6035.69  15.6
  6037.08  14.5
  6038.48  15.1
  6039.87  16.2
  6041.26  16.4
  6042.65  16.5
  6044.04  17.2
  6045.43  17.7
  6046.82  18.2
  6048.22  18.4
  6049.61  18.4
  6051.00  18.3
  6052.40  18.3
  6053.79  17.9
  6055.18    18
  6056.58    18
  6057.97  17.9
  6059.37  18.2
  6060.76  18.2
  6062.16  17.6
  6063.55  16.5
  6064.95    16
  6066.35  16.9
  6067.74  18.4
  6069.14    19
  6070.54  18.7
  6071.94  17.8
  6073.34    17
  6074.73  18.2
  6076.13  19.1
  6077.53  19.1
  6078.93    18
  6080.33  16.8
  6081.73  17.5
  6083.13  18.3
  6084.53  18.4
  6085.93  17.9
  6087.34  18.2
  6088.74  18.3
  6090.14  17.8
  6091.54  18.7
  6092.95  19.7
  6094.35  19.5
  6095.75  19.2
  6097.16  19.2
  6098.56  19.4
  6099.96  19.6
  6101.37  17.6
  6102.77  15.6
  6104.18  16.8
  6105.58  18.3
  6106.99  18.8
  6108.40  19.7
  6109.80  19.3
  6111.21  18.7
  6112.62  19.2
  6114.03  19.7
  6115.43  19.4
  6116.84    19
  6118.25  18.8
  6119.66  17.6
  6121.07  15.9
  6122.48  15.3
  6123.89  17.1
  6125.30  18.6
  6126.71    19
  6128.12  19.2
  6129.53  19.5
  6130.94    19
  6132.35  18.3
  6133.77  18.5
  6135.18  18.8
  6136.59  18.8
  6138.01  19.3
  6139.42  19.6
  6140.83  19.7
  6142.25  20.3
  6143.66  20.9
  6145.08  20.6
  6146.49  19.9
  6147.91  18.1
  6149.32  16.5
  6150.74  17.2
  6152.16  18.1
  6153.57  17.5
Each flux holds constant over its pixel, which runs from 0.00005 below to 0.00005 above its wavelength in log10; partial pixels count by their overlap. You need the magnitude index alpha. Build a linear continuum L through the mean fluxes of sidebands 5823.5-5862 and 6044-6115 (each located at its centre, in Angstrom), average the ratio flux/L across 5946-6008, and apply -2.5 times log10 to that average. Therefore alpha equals 0.25 mag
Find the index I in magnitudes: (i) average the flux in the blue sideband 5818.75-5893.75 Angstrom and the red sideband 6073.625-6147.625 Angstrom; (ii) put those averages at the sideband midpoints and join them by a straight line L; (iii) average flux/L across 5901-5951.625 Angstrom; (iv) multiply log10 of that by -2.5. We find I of 0.25 mag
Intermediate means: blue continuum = 13.3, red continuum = 18.6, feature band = 11.7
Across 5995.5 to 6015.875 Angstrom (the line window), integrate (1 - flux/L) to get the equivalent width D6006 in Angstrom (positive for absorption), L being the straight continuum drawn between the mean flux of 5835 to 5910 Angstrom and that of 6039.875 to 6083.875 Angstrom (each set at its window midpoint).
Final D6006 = 1.52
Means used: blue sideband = 11.7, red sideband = 17.8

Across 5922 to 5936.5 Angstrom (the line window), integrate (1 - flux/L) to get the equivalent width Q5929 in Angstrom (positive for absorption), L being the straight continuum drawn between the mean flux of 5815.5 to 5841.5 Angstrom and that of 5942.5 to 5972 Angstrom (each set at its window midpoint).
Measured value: 1.9 Angstrom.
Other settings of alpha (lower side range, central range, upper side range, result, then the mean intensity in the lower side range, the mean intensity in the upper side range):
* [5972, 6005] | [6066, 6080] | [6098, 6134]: -0.07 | 14.4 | 18.4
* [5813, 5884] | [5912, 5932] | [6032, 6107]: 0.35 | 14.5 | 17.8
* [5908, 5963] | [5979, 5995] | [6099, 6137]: -0.05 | 12.1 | 18.4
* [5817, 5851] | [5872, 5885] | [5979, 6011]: 0.39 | 16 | 14.6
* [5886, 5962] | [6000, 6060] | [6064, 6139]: -0.06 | 10.7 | 18.3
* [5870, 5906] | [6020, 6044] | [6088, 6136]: -0.08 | 8.79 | 18.5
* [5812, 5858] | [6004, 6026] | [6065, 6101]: 0.17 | 15.8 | 18.4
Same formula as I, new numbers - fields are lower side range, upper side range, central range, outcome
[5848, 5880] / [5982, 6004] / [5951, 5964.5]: 0.151 mag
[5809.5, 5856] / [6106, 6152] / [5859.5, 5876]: 0.273 mag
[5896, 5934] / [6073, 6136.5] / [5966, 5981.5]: -0.017 mag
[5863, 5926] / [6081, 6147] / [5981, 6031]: -0.051 mag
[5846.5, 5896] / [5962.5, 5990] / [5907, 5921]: 0.094 mag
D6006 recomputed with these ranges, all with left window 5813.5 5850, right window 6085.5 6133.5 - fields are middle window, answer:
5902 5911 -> 3.4 Angstrom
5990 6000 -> 1.1 Angstrom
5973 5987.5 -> 3.0 Angstrom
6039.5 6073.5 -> 0.6 Angstrom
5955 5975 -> 5.2 Angstrom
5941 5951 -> 2.2 Angstrom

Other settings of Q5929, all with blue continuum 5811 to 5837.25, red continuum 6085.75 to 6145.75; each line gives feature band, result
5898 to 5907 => 4.2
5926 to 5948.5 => 6.0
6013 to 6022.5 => 1.3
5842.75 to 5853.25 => 0.8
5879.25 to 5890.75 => 5.8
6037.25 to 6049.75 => 0.8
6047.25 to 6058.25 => 0.0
